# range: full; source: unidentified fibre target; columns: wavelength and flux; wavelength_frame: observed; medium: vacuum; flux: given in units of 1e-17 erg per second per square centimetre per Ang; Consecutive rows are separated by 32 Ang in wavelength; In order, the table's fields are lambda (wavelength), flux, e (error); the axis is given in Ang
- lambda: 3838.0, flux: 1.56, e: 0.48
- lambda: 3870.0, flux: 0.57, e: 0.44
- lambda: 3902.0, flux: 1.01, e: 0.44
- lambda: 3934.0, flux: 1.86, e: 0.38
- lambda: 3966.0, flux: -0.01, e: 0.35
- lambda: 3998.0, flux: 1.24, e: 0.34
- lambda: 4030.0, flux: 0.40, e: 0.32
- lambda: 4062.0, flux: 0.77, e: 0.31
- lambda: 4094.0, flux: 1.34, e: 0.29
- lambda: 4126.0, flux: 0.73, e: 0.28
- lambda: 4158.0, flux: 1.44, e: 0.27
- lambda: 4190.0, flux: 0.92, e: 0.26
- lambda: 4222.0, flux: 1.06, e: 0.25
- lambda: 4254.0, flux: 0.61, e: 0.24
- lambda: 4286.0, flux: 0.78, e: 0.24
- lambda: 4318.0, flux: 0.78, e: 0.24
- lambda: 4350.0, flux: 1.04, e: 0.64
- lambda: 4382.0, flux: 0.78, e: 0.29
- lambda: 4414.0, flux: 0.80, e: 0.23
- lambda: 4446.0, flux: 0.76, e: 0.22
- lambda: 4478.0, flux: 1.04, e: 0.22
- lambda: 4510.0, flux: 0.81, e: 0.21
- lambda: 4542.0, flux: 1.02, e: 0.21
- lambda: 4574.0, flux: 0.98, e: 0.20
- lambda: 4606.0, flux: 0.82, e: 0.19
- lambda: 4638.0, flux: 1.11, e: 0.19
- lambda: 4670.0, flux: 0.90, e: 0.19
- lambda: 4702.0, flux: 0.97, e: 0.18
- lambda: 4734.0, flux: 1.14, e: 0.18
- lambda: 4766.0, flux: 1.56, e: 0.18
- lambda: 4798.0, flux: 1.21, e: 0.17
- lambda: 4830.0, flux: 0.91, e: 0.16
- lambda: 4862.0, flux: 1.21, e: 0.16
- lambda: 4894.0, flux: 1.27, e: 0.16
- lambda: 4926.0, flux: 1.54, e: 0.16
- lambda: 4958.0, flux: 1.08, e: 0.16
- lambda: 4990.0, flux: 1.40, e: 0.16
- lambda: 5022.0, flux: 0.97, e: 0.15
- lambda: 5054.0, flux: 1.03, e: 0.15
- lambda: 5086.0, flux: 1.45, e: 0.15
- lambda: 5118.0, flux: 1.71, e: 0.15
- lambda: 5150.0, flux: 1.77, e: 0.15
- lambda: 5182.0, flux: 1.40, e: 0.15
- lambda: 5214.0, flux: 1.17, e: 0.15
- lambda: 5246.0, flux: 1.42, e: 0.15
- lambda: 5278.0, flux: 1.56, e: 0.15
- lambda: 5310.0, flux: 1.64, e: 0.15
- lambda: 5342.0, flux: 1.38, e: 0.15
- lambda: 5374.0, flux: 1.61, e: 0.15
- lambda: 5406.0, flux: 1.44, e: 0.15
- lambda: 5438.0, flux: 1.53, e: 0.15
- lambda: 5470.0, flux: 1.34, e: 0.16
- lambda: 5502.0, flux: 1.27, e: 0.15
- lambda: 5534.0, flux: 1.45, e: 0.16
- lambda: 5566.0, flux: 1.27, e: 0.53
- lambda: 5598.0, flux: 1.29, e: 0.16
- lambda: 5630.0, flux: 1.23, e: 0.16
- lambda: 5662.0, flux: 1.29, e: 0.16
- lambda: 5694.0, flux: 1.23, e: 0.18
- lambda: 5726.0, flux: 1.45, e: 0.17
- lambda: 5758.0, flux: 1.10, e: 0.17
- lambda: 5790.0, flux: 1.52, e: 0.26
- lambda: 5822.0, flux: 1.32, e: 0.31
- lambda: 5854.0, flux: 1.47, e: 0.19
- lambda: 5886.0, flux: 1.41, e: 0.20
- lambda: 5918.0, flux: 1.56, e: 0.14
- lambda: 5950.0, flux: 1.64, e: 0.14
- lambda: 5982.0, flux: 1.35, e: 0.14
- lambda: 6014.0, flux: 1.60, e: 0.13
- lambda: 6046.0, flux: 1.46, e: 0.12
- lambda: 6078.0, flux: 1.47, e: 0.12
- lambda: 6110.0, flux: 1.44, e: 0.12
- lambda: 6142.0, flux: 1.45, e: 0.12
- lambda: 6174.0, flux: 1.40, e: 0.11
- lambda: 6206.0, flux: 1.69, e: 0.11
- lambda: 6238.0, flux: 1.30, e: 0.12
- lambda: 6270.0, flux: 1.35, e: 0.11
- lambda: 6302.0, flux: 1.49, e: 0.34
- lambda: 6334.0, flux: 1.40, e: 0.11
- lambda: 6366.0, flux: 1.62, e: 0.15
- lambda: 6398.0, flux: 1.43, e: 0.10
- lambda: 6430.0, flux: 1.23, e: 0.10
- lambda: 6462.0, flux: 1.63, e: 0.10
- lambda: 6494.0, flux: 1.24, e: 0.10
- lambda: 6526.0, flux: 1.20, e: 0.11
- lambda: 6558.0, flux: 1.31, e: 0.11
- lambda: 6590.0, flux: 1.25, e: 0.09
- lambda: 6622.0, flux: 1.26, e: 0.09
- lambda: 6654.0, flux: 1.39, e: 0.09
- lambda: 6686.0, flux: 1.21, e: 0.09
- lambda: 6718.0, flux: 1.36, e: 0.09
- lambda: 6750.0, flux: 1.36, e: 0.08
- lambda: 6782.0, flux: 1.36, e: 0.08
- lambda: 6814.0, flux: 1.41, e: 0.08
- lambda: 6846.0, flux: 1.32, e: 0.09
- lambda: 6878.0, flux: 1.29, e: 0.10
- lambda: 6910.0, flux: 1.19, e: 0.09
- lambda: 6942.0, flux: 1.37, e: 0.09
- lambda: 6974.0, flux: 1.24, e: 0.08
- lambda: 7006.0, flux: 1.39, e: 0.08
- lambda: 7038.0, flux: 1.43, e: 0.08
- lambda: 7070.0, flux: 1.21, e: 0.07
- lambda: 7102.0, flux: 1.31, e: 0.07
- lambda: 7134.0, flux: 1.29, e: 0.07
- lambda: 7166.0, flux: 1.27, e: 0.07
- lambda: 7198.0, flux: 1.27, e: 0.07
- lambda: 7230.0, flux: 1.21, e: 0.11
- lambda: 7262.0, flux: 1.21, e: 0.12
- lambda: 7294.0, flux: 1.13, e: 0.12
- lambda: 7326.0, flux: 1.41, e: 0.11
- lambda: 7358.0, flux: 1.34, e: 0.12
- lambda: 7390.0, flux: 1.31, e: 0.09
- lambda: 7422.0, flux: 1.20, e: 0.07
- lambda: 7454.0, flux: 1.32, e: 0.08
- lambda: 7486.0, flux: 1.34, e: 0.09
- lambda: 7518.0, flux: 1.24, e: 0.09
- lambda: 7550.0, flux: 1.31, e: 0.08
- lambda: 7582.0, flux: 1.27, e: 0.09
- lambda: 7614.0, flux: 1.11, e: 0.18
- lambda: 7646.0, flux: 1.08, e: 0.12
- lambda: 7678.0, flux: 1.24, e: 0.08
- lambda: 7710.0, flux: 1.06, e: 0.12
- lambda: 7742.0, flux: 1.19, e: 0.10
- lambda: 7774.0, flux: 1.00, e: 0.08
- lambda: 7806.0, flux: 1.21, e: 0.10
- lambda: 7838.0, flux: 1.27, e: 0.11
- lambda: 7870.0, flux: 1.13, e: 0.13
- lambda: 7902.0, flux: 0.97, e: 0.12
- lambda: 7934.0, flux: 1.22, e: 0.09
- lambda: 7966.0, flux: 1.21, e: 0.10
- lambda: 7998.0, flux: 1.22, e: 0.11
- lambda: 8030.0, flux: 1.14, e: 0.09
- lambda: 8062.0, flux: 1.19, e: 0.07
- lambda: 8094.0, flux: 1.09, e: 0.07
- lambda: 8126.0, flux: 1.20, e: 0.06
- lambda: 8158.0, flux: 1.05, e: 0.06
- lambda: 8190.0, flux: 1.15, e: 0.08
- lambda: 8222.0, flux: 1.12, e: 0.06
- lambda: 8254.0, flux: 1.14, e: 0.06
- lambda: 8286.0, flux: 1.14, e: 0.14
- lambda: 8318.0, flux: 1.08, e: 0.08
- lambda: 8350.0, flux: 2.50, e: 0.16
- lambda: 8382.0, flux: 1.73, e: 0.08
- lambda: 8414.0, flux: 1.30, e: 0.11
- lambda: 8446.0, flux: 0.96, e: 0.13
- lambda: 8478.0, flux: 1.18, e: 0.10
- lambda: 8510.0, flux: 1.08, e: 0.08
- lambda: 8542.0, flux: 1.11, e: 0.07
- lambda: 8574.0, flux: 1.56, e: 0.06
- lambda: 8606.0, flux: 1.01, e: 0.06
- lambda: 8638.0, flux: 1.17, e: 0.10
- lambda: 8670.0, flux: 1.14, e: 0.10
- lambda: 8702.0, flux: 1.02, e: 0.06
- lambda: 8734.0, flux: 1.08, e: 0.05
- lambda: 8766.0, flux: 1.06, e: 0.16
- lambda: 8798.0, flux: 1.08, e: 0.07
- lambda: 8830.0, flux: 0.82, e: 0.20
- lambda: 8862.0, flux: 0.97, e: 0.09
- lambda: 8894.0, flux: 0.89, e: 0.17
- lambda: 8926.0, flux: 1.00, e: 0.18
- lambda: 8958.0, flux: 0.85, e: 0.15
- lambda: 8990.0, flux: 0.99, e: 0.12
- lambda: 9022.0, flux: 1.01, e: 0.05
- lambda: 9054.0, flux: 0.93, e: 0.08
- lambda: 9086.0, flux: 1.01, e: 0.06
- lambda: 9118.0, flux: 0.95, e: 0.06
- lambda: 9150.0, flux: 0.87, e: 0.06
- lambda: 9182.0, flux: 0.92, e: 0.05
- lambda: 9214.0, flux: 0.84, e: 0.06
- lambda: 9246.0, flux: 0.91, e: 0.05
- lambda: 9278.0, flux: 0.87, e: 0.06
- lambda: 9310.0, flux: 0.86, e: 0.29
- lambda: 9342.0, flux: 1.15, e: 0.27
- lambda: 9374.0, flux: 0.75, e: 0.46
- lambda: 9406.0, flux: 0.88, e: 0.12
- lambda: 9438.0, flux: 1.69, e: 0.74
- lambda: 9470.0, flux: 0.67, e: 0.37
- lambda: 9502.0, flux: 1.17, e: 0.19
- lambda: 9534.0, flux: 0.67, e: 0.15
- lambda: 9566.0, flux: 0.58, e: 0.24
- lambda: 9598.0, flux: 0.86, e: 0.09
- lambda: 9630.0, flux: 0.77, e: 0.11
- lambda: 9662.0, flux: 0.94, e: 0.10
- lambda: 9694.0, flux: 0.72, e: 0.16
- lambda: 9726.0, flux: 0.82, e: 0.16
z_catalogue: 0.274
